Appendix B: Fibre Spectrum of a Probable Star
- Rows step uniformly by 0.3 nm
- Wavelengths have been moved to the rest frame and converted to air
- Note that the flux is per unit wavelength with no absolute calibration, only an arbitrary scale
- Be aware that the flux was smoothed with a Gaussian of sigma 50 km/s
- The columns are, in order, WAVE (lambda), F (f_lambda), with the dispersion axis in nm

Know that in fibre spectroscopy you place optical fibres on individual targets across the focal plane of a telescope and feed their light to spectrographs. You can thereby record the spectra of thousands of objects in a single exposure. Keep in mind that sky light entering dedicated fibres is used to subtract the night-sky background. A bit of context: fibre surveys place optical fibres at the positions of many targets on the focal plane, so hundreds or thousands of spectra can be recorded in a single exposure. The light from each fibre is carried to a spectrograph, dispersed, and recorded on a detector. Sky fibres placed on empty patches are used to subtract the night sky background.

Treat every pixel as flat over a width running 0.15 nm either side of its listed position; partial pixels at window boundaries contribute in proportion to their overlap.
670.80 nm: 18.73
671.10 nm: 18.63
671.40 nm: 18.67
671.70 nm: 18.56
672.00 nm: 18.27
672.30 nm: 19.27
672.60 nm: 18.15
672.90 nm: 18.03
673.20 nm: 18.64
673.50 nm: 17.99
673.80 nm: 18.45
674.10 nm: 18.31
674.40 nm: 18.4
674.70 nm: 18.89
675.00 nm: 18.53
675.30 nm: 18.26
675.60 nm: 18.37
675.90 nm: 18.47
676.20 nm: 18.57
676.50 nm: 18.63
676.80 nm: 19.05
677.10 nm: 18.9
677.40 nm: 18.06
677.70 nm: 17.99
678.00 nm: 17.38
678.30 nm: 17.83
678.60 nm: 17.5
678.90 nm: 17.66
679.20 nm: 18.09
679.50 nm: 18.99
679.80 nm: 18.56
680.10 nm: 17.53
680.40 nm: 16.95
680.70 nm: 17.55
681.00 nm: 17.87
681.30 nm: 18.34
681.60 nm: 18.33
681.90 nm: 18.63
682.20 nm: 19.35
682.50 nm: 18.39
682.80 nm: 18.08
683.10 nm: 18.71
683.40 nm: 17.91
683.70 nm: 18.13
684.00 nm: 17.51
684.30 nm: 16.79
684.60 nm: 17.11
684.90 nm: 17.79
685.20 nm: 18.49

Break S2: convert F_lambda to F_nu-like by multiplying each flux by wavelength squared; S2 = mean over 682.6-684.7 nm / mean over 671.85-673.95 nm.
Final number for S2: 1.00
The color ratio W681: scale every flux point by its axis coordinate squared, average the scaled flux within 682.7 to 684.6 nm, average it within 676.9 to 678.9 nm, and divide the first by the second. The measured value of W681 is 1.01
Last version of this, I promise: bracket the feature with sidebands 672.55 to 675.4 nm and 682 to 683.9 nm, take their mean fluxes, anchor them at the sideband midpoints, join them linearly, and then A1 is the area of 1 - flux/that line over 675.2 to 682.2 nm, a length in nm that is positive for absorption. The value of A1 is 0.082 nm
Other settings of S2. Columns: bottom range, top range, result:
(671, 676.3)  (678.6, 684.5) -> 1.00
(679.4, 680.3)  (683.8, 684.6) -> 0.95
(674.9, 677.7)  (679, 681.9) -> 0.99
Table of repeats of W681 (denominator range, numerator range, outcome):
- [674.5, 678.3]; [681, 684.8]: 1.00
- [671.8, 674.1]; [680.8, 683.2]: 1.03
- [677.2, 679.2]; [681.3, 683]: 1.05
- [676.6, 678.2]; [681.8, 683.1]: 1.03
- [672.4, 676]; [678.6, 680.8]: 0.99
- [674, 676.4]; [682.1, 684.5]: 1.00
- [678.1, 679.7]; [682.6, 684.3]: 1.01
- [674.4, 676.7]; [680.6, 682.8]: 1.01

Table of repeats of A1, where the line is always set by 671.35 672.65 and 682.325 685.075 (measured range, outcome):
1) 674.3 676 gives -0.01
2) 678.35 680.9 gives 0.04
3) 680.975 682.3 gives -0.04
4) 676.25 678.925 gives 0.01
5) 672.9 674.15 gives 0.01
